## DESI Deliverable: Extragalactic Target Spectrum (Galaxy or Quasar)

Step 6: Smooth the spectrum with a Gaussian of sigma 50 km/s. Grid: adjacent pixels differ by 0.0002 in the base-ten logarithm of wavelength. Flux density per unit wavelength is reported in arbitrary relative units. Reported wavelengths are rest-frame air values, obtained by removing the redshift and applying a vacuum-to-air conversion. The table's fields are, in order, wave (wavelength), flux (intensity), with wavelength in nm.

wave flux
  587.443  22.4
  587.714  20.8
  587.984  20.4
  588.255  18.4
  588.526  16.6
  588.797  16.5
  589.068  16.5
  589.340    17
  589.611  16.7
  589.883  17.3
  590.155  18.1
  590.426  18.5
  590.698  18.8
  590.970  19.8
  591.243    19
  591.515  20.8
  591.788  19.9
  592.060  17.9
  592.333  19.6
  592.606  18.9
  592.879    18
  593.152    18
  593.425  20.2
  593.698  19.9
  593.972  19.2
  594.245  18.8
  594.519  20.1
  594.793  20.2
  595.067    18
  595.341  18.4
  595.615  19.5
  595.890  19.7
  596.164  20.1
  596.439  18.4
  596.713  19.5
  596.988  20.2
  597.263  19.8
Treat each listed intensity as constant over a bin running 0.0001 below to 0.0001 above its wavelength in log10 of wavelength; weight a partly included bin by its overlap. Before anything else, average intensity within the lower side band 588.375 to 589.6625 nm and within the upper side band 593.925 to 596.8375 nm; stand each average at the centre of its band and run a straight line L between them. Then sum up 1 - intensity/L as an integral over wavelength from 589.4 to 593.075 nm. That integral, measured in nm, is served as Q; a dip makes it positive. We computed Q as -0.227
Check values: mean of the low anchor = 16.7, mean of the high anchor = 19.3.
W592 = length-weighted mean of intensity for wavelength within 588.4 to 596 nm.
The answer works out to 18.6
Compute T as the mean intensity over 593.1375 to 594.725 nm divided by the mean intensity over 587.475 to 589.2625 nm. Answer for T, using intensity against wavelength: 1.06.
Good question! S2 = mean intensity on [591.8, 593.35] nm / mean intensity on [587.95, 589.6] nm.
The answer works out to 1.08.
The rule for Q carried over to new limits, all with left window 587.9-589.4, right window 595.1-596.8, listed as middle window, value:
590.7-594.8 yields -0.19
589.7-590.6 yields 0.00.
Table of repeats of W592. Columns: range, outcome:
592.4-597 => 19.2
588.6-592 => 18.2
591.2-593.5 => 19.1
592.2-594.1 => 19.1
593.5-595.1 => 19.5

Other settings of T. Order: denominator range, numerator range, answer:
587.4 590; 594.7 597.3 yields 1.07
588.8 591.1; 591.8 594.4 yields 1.07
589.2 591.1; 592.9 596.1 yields 1.07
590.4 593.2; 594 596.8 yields 1.01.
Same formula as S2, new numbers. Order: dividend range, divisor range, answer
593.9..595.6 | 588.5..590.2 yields 1.13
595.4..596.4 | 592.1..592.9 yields 1.04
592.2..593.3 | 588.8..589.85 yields 1.11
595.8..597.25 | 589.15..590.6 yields 1.12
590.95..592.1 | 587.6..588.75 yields 1.04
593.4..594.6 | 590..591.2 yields 1.04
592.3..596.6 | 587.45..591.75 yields 1.04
